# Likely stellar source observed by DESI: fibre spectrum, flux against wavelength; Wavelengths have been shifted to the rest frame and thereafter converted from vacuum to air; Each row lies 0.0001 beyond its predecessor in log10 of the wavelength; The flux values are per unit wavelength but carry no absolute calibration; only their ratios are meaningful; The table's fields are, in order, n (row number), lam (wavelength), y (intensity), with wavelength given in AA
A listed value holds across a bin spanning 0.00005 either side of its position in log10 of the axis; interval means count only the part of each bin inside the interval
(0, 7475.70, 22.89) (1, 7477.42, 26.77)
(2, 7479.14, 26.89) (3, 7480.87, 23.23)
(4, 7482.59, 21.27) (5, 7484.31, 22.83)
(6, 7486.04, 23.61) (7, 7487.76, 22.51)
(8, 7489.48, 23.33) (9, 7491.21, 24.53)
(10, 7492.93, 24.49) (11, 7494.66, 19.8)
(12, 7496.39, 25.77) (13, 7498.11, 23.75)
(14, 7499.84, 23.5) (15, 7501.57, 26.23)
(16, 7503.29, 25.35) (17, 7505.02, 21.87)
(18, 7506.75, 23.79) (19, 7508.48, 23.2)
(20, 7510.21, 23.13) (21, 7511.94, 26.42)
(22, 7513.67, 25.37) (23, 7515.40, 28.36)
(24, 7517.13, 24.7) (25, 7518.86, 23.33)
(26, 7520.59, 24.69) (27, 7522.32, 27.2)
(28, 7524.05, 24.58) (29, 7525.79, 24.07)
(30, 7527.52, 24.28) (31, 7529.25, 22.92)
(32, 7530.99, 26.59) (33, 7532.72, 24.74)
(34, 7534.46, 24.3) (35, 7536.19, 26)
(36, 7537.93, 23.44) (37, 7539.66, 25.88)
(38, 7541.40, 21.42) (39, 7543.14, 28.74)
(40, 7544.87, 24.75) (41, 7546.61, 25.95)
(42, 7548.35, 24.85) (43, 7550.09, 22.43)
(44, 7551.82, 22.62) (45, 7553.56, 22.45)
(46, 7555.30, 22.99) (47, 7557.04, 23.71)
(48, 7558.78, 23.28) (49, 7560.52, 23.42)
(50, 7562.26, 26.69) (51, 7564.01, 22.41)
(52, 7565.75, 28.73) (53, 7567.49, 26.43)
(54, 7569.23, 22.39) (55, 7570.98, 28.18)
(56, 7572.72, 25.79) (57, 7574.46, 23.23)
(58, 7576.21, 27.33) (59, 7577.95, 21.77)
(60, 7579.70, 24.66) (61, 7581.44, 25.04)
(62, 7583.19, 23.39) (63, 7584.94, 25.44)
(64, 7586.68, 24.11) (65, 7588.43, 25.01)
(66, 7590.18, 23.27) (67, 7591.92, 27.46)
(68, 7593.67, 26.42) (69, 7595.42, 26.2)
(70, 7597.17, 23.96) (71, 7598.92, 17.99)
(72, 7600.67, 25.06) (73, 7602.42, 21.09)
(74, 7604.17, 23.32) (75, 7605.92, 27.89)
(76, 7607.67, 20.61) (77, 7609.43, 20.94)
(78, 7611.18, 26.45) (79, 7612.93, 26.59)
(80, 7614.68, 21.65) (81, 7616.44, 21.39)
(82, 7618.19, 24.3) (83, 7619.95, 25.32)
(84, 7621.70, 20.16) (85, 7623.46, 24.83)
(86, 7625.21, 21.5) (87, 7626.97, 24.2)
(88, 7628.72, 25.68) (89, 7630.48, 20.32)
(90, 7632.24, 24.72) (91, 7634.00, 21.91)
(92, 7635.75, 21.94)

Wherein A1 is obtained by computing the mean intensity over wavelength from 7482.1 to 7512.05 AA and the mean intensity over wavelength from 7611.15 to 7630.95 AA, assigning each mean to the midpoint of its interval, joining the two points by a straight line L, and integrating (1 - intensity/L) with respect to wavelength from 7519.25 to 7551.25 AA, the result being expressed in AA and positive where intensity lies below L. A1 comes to -1.67 AA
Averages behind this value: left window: 23.6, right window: 23.5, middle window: 24.8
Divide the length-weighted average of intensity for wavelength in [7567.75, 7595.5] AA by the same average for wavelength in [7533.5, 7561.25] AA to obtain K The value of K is 1.0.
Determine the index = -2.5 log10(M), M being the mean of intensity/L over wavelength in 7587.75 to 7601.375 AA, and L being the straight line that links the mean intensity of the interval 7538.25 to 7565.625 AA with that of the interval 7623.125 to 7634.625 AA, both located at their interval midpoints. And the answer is -0.03 mag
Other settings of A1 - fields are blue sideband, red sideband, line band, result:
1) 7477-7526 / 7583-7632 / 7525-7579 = -1.2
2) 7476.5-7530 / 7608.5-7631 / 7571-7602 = -1.2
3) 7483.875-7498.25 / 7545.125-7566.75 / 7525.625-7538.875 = -0.4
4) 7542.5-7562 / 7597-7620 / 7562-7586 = -1.3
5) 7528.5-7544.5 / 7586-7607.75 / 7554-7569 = 0.0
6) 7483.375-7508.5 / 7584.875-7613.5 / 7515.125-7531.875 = -0.8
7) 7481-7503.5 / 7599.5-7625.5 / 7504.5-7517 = -0.6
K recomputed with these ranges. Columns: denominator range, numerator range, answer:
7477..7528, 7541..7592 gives 1.01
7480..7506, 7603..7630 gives 1.00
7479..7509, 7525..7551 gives 1.05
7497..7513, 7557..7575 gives 1.03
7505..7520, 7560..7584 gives 1.02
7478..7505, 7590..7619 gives 1.00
